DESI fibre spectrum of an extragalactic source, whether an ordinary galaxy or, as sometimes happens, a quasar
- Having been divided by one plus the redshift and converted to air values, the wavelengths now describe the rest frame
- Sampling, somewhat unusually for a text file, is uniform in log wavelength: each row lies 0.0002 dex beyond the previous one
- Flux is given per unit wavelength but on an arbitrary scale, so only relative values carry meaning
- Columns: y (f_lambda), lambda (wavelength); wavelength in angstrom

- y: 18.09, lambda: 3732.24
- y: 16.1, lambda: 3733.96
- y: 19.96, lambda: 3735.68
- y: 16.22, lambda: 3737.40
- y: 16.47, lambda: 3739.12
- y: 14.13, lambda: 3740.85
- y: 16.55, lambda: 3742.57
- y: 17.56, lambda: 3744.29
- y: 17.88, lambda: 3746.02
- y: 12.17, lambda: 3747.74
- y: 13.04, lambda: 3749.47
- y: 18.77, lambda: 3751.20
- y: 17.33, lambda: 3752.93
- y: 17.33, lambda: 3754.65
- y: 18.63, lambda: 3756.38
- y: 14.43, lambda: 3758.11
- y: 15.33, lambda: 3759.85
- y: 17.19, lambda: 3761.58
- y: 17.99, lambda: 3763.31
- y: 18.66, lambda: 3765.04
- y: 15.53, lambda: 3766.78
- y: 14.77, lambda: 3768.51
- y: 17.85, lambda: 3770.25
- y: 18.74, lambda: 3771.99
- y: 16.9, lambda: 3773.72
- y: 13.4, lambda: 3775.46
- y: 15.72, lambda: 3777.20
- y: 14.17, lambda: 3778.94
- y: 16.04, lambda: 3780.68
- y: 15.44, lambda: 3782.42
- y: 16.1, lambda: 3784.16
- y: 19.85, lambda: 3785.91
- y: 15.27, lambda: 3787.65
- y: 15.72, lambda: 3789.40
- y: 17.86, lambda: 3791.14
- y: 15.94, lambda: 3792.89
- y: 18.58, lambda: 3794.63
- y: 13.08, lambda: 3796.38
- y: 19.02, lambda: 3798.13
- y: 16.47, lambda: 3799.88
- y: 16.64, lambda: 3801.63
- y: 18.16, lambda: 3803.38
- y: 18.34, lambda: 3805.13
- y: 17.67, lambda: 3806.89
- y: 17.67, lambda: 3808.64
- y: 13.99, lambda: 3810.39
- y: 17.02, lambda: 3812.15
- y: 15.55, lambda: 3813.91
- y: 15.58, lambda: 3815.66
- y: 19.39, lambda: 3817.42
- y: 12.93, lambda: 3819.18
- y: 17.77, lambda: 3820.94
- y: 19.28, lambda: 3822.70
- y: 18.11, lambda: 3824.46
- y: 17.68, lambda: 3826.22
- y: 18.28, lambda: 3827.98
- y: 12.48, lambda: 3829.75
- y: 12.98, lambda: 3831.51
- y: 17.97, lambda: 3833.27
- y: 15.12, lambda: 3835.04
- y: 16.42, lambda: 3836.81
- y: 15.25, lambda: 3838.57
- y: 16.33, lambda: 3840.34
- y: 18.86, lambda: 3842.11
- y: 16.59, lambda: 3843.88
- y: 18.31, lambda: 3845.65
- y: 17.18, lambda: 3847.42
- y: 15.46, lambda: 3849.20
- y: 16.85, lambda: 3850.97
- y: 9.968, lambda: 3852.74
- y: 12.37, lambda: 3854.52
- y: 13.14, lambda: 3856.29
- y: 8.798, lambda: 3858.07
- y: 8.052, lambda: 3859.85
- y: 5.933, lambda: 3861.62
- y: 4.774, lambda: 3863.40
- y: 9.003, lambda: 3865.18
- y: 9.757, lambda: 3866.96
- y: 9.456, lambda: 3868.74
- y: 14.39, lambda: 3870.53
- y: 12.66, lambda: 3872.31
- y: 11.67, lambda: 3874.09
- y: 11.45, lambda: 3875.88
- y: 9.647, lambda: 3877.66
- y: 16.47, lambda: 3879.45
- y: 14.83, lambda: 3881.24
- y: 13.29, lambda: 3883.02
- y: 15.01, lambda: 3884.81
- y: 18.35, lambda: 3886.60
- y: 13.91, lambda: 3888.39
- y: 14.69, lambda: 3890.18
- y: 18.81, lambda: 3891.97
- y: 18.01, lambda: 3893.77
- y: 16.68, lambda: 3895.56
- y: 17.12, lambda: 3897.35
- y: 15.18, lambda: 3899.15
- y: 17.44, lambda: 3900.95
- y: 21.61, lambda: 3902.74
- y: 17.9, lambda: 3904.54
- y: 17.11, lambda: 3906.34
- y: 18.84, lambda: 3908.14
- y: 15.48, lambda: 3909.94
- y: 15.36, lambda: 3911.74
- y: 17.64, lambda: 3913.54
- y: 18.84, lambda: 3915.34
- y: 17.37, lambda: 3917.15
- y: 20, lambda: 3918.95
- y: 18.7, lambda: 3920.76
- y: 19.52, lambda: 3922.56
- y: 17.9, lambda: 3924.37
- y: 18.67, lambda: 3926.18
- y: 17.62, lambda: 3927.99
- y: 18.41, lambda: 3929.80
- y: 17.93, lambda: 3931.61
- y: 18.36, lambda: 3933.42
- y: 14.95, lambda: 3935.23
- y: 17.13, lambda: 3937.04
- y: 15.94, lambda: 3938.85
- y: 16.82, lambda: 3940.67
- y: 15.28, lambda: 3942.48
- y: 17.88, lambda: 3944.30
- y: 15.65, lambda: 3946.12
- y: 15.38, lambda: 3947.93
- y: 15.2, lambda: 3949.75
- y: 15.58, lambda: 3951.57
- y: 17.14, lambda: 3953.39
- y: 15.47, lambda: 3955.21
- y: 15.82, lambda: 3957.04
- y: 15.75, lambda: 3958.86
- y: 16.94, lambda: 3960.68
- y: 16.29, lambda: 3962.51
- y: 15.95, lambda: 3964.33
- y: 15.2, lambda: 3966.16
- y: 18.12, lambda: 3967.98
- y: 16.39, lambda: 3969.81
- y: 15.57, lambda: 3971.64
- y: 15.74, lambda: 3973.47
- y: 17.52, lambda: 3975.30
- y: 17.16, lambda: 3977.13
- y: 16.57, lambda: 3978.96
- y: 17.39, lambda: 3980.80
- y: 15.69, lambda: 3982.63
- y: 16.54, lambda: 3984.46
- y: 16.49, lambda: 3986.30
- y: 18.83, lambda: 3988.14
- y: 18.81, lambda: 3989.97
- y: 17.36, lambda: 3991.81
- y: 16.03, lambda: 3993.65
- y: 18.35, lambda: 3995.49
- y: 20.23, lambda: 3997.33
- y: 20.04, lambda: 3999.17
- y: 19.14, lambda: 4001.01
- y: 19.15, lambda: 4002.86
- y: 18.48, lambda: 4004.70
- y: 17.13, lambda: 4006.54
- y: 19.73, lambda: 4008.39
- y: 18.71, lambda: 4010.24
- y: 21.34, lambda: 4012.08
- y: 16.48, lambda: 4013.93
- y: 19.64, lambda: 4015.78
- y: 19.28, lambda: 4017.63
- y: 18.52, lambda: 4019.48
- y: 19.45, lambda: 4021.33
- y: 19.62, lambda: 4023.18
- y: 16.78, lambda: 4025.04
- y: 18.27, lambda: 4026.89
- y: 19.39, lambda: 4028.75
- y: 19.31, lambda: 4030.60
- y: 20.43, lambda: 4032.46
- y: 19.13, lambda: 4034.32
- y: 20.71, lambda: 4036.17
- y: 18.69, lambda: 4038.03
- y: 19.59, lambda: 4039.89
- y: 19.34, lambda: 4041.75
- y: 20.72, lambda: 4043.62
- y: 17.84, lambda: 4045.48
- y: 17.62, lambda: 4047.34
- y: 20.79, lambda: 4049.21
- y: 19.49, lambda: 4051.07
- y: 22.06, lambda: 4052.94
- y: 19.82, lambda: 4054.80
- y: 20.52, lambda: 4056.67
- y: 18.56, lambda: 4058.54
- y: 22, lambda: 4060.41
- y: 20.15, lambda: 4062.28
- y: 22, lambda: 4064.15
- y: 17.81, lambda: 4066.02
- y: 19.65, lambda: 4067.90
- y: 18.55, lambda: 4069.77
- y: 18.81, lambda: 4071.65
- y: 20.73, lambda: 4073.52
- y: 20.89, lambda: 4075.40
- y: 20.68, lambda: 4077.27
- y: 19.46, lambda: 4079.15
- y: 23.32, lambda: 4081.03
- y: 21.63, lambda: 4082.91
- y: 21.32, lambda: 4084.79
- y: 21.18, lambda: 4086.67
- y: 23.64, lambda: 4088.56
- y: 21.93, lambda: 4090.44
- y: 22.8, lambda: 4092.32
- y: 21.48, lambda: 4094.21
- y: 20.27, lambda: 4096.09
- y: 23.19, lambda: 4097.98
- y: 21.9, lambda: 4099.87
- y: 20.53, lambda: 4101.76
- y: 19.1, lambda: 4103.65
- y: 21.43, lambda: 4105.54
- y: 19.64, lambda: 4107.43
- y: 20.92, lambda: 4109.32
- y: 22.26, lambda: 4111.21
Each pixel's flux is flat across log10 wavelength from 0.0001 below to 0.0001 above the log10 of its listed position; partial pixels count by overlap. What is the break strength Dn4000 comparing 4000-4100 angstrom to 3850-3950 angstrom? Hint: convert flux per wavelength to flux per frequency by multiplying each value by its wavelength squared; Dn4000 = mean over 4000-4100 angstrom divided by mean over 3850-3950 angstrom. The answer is 1.42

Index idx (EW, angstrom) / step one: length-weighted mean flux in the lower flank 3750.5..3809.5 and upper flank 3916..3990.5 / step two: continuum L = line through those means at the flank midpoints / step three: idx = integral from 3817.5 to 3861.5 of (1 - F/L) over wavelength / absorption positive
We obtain 4.3 angstrom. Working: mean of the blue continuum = 16.8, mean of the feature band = 15.2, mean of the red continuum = 16.9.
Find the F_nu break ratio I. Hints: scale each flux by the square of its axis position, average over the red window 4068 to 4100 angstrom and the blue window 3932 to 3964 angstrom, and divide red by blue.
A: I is 1.40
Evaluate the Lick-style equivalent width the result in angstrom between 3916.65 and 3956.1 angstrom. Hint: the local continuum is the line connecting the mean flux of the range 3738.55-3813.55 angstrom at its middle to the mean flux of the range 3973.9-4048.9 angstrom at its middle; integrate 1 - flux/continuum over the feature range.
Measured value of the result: 1.7 angstrom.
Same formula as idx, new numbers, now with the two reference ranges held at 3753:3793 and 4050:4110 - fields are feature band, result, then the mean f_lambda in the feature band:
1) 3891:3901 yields 0.58 angstrom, 17.2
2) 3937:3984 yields 7.00 angstrom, 16.3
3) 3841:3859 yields 2.88 angstrom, 14.7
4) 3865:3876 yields 4.03 angstrom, 11.3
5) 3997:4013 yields 0.37 angstrom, 19.3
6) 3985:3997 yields 1.11 angstrom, 17.7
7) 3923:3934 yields 0.28 angstrom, 18.2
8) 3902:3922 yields 0.40 angstrom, 18.1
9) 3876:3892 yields 3.04 angstrom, 14.6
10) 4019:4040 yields 0.98 angstrom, 19.2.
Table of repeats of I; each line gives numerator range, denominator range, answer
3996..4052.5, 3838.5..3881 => 1.66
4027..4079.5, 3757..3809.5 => 1.37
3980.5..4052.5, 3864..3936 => 1.25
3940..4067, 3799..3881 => 1.36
